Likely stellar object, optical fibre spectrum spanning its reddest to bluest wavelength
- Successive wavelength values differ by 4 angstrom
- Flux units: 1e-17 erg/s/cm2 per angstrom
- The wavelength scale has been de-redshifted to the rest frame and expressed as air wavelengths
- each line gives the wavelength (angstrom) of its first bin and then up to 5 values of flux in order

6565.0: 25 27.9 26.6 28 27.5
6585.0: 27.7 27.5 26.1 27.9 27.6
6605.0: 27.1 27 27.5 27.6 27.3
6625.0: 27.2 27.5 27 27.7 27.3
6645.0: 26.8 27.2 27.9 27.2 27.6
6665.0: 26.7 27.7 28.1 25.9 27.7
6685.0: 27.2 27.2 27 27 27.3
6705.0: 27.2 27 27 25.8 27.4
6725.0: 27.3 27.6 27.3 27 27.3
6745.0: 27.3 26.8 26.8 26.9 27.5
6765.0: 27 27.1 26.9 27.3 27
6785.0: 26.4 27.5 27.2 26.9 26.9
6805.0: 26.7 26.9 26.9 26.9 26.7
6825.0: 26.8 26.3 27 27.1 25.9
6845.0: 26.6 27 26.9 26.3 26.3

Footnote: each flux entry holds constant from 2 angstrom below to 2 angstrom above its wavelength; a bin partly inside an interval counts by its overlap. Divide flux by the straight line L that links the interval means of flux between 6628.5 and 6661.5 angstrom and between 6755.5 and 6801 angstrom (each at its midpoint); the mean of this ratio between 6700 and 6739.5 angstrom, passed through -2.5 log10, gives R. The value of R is 0.004 mag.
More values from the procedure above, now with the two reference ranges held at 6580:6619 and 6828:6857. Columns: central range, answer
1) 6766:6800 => -0.01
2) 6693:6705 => 0.00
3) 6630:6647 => 0.00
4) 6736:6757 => 0.00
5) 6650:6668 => -0.01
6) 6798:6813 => 0.00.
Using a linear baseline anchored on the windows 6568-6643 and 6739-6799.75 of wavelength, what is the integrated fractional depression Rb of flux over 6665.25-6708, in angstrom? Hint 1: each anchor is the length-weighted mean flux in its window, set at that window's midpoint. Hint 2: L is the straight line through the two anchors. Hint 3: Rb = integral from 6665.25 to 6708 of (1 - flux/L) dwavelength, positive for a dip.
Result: 0.01 angstrom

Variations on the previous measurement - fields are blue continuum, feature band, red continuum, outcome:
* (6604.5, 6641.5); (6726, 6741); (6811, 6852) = -0.2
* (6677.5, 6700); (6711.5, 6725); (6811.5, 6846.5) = 0.1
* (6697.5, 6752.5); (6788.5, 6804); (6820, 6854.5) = -0.1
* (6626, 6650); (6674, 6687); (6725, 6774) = 0.1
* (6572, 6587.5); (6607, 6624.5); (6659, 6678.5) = 0.0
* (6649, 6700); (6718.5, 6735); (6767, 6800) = -0.1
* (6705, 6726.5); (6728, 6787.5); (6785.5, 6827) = -0.3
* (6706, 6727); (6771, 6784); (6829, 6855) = -0.1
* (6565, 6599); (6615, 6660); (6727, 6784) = -0.2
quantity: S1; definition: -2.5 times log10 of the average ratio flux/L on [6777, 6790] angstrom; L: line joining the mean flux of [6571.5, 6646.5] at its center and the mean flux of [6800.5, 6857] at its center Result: 0.00 mag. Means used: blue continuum 27.3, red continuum 26.7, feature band 27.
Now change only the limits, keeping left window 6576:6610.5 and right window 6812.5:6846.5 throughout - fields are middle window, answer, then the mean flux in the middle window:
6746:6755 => 0.00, 26.9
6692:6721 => 0.00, 26.9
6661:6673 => -0.01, 27.4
